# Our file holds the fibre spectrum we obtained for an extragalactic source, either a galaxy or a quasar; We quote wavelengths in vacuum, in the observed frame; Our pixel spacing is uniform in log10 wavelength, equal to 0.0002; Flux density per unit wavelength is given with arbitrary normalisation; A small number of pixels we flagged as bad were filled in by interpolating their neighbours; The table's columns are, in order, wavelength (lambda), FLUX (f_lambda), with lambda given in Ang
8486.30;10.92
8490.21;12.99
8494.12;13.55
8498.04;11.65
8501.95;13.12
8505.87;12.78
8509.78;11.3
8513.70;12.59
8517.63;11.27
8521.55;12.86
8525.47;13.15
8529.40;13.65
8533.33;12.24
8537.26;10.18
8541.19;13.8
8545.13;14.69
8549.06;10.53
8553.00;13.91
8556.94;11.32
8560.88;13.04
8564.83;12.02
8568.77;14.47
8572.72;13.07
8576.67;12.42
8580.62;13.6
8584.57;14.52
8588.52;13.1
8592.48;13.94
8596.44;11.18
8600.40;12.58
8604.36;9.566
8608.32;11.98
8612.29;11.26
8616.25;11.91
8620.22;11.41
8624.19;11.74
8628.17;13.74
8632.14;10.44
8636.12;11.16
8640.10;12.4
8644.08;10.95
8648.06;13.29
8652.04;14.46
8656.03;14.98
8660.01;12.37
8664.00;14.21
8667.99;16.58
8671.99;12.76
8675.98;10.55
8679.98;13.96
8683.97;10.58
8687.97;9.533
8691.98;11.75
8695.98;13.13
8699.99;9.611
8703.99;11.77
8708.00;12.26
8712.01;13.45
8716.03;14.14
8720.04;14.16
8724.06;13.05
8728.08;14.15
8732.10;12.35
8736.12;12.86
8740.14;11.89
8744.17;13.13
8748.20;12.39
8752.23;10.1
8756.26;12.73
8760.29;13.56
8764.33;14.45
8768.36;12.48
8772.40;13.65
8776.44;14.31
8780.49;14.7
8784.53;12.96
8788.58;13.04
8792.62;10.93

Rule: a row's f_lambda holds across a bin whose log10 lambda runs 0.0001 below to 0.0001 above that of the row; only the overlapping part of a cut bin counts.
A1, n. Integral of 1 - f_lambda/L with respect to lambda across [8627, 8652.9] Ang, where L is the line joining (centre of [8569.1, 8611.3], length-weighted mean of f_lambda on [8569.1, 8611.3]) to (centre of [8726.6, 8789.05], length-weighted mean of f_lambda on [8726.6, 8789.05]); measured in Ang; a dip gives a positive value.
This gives 1.1 Ang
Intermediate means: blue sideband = 12.6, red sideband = 13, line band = 12.2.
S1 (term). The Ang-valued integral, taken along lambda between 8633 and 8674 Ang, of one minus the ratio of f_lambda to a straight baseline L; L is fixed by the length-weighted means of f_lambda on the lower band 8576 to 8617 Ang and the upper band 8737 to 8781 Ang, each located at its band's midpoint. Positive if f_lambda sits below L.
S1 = -2.1 Ang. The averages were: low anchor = 12.4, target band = 13.2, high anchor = 13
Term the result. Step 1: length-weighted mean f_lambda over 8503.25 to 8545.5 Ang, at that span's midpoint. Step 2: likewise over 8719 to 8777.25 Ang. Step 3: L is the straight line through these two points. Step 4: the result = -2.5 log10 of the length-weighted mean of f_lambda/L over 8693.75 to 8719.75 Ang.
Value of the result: 0.03 mag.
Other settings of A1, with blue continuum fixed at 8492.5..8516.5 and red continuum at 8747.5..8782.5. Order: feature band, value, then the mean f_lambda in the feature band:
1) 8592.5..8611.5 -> 1.7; 11.6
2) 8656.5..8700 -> 1.5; 12.5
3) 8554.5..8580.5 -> -0.4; 12.8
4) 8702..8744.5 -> 0.2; 13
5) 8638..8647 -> 0.7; 11.8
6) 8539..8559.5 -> -0.4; 12.8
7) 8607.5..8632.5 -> 1.8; 11.9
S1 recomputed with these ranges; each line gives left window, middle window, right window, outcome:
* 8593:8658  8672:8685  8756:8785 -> 0.8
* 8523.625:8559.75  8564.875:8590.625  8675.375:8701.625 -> -2.3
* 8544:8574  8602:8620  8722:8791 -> 2.3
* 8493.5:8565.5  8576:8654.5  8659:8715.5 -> 0.8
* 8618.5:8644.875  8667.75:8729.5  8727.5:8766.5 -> -0.8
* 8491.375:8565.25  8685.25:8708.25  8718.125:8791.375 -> 3.0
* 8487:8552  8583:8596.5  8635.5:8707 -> -1.0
